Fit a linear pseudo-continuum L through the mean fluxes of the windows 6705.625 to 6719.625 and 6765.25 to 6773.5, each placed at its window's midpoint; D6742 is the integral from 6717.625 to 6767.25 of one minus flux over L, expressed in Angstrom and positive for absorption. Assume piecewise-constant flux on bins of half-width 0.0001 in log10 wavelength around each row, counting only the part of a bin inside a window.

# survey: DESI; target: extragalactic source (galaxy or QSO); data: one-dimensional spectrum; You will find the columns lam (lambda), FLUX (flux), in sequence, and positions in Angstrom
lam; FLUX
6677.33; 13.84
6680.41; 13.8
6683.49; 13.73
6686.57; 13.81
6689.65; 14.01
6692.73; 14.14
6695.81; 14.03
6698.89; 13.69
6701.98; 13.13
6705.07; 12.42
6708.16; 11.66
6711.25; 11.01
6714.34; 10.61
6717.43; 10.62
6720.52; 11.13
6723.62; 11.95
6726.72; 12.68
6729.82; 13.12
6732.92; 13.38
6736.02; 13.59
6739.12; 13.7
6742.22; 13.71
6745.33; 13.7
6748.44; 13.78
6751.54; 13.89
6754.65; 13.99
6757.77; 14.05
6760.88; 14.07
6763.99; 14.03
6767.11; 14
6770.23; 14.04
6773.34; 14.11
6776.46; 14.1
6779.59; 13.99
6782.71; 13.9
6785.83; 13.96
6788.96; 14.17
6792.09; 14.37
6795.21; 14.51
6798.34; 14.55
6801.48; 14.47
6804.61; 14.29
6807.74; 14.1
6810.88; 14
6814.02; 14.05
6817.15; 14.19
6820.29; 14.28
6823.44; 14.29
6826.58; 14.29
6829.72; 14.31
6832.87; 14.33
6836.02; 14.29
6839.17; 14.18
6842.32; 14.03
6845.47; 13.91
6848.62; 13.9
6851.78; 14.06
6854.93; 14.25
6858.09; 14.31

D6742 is -2.71 Angstrom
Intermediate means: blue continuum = 11.1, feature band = 13.3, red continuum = 14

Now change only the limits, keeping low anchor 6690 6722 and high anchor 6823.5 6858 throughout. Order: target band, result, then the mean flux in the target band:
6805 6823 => -0.45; 14.1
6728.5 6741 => -0.74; 13.5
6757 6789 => -1.93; 14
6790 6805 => -0.96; 14.4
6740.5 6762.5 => -1.60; 13.9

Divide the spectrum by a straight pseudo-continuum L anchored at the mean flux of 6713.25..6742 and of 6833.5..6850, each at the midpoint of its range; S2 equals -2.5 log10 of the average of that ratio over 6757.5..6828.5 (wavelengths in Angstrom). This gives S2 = -0.06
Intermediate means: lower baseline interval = 12.4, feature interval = 14.2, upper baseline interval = 14.1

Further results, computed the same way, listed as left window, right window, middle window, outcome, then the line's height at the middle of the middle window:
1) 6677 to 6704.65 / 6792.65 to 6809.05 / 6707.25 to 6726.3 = 0.23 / 13.9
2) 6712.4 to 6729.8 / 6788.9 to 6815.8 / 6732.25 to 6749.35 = -0.12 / 12.2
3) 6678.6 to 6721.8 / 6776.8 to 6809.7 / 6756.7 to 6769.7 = -0.02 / 13.7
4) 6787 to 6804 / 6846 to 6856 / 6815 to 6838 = -0.01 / 14.2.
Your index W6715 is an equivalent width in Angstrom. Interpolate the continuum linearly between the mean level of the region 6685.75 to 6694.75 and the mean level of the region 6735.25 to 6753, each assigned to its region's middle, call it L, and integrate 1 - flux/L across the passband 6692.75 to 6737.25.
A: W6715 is 4.7 Angstrom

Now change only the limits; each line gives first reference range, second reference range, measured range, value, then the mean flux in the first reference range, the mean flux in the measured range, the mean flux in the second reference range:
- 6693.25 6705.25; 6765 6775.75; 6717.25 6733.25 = 1.8 Angstrom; 13.5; 12.2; 14.1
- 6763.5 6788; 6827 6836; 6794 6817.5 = -0.2 Angstrom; 14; 14.3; 14.3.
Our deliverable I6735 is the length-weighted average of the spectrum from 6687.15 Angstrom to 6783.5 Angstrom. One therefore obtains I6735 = 13.2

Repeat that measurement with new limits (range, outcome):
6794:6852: 14.2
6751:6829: 14.2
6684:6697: 14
